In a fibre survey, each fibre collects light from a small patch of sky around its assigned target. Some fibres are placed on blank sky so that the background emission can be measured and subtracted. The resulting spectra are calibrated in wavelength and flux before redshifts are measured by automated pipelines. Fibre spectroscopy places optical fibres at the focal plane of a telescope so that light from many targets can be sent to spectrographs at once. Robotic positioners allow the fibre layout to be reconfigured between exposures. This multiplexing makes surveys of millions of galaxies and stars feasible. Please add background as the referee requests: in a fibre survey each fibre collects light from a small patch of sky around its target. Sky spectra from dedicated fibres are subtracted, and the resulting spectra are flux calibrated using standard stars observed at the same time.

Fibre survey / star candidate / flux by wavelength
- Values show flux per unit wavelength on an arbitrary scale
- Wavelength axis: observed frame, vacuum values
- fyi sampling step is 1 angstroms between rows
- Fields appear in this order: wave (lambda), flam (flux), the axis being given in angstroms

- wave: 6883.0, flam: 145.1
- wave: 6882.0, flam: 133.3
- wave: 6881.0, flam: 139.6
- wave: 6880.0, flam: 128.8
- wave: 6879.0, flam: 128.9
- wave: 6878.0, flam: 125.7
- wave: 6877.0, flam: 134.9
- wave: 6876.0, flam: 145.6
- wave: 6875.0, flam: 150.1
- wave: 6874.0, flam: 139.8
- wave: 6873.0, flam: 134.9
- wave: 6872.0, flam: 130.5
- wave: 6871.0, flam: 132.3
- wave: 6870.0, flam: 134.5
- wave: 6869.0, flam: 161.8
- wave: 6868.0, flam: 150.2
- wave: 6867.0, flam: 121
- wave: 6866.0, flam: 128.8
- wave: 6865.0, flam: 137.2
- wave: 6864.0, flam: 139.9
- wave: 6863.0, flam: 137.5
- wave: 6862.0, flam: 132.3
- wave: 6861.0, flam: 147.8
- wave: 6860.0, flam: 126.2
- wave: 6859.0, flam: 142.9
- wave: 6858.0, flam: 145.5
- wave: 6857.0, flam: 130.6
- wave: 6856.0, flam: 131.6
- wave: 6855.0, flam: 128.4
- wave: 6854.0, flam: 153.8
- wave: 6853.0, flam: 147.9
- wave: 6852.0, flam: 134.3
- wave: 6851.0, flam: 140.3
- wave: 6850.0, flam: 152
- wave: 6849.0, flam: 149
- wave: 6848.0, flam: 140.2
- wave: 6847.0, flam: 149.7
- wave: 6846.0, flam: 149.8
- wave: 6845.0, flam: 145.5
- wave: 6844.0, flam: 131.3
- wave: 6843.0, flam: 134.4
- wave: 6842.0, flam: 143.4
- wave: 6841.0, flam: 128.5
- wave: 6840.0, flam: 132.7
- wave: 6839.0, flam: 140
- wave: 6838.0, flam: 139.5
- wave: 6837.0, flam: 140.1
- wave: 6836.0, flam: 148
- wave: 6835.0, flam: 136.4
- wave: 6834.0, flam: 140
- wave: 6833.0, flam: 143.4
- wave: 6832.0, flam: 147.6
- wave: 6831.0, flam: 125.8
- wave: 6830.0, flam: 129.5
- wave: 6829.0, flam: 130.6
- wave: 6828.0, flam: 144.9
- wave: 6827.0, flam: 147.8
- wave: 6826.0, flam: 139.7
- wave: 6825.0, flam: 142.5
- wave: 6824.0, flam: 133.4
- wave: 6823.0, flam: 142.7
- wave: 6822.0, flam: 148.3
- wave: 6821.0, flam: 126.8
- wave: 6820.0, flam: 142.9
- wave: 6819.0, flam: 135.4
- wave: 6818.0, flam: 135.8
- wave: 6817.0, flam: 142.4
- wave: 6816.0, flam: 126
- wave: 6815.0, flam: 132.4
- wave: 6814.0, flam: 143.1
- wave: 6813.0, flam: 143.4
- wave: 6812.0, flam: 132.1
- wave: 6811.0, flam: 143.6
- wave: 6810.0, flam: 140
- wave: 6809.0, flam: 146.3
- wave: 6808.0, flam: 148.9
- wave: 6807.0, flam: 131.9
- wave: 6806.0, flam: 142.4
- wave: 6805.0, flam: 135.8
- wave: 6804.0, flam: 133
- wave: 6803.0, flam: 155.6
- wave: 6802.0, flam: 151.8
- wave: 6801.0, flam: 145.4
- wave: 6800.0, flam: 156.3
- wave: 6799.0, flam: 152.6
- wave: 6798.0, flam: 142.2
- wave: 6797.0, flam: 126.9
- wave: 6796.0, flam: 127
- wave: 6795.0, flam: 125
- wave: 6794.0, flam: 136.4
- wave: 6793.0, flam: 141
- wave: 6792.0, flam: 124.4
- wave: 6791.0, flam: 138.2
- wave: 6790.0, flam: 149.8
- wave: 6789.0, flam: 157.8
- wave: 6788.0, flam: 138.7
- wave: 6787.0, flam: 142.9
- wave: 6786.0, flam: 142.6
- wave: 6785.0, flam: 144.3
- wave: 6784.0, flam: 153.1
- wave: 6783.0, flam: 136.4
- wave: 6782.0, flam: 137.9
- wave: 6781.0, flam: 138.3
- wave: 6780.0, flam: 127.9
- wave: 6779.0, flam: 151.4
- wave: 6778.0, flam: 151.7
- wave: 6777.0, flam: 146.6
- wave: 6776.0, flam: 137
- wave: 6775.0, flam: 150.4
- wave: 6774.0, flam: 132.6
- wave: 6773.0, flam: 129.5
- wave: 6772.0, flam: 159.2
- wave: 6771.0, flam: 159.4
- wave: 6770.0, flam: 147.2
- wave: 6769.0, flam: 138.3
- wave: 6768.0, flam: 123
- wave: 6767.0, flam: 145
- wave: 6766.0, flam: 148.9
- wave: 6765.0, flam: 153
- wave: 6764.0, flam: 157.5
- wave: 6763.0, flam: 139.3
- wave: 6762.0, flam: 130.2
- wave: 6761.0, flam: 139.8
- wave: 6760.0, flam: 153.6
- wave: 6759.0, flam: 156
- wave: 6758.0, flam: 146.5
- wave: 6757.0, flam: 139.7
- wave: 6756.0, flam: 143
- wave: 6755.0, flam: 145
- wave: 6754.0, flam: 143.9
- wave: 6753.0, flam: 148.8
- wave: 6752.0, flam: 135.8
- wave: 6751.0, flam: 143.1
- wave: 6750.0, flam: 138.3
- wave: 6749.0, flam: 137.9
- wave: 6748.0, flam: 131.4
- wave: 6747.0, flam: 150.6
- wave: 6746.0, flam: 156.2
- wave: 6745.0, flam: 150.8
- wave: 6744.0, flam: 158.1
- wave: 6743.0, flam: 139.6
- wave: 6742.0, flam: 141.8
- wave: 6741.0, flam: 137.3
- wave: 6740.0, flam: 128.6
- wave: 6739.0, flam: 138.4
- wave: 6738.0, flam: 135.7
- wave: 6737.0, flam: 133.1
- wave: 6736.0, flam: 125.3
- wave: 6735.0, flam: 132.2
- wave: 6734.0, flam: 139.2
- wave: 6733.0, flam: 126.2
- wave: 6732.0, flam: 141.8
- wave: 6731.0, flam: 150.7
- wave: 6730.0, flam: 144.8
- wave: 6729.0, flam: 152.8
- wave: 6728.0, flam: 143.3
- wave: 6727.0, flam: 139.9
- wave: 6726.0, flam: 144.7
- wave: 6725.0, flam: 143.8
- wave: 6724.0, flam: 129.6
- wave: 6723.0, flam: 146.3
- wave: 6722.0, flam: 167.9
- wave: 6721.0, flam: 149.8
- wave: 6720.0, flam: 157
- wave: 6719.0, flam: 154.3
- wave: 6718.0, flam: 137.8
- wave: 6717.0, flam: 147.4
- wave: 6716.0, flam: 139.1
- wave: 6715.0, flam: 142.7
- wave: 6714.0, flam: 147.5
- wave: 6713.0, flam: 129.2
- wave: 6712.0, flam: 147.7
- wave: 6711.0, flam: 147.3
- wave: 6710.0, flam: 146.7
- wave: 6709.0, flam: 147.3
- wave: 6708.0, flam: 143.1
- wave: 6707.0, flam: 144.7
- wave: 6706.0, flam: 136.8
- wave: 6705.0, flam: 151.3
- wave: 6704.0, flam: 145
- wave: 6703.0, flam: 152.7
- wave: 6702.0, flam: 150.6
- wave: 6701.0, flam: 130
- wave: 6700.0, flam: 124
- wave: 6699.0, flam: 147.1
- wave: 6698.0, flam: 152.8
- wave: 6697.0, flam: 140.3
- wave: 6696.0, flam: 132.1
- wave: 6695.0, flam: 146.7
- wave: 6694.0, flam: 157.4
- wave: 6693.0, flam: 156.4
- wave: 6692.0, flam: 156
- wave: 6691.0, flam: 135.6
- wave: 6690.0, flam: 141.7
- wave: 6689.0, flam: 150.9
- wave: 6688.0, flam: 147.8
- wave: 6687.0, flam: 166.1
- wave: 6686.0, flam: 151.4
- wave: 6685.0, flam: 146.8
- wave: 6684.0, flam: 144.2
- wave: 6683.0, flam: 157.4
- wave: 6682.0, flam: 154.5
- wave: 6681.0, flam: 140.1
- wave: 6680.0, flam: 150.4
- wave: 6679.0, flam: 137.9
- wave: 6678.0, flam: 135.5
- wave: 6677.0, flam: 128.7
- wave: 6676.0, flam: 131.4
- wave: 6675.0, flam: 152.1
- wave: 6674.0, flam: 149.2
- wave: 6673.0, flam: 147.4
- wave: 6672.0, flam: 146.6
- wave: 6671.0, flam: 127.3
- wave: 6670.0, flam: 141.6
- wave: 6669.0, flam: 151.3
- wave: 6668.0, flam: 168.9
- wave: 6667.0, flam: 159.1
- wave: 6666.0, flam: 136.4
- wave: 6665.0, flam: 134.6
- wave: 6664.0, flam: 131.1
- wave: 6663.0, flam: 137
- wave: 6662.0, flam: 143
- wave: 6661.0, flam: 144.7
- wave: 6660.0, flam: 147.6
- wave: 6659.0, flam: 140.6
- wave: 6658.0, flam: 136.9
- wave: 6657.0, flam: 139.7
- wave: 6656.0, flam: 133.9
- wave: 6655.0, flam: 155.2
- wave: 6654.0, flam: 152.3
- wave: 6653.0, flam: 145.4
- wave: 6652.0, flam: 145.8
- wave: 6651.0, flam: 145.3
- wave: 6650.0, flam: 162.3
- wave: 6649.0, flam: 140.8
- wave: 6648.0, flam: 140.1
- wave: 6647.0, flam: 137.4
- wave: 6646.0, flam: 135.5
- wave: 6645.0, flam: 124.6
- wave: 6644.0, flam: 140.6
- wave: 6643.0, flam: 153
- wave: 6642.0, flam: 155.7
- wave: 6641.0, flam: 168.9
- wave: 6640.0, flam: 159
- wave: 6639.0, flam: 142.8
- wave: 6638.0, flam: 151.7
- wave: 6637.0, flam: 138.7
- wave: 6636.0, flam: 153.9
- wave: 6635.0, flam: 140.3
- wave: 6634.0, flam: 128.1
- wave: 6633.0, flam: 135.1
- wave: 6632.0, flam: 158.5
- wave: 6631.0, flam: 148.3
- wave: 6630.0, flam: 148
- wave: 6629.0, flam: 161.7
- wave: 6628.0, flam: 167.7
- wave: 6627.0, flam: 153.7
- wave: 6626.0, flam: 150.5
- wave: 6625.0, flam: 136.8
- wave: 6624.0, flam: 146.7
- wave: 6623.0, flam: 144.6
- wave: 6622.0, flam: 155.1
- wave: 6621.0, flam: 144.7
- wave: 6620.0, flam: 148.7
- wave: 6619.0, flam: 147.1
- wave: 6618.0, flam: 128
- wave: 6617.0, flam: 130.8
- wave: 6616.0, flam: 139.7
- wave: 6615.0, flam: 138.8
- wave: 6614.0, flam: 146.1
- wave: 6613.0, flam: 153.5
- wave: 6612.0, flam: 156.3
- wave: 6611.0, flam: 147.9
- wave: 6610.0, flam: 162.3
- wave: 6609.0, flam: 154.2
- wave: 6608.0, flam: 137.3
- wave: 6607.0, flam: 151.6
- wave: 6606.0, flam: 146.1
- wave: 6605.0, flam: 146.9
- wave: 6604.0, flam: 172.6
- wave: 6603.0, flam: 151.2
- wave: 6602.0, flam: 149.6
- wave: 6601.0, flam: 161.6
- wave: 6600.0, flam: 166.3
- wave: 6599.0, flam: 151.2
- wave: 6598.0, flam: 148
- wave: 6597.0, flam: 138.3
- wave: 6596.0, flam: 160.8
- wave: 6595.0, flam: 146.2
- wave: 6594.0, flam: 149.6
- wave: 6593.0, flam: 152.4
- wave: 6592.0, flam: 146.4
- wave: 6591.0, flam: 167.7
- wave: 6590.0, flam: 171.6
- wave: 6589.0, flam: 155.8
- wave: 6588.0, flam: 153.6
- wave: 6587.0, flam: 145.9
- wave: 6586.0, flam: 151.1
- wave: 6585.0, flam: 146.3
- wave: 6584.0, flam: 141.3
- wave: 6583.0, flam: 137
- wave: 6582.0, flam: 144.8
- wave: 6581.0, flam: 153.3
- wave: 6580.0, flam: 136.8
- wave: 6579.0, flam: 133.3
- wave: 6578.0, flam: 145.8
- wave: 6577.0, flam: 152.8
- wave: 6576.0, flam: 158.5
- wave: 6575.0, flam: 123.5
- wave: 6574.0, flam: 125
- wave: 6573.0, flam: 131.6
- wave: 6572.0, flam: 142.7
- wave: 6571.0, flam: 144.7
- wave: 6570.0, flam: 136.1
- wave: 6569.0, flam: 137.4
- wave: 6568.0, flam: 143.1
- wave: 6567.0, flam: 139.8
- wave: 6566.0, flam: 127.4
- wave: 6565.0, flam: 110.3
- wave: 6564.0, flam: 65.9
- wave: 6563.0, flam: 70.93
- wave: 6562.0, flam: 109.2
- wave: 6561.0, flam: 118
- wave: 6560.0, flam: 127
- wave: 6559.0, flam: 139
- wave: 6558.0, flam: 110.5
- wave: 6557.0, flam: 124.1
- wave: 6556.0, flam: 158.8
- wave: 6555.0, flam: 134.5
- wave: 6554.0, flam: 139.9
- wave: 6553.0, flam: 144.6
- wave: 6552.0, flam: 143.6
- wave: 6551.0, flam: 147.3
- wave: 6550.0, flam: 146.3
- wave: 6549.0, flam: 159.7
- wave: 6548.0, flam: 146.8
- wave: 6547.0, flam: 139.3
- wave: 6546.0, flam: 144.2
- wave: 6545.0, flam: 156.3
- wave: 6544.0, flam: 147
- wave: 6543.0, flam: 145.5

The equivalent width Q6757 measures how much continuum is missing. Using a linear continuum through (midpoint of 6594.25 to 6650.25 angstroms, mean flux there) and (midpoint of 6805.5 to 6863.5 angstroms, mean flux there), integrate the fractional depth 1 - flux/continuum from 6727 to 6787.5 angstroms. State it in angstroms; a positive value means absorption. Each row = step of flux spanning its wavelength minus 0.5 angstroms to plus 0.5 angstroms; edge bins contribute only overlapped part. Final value 0.1 angstroms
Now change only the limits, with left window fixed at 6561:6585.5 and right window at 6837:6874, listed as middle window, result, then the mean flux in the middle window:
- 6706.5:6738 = -1.8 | 143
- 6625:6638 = -1.5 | 148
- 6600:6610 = -1.6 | 154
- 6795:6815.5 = -0.5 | 141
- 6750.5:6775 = -1.4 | 144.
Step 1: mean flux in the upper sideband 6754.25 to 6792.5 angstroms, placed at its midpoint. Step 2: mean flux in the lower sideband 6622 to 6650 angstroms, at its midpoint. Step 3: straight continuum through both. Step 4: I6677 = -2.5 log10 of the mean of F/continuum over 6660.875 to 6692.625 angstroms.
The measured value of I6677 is 0.01 mag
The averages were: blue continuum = 147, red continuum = 144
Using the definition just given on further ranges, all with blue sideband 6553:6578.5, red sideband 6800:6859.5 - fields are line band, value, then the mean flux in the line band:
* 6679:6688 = -0.13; 150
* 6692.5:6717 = -0.07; 144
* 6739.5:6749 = -0.05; 144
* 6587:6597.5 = -0.18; 154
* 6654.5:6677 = -0.08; 143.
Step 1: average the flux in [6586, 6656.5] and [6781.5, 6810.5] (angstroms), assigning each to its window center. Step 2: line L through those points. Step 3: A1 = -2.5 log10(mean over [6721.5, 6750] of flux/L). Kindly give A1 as 0.02 mag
